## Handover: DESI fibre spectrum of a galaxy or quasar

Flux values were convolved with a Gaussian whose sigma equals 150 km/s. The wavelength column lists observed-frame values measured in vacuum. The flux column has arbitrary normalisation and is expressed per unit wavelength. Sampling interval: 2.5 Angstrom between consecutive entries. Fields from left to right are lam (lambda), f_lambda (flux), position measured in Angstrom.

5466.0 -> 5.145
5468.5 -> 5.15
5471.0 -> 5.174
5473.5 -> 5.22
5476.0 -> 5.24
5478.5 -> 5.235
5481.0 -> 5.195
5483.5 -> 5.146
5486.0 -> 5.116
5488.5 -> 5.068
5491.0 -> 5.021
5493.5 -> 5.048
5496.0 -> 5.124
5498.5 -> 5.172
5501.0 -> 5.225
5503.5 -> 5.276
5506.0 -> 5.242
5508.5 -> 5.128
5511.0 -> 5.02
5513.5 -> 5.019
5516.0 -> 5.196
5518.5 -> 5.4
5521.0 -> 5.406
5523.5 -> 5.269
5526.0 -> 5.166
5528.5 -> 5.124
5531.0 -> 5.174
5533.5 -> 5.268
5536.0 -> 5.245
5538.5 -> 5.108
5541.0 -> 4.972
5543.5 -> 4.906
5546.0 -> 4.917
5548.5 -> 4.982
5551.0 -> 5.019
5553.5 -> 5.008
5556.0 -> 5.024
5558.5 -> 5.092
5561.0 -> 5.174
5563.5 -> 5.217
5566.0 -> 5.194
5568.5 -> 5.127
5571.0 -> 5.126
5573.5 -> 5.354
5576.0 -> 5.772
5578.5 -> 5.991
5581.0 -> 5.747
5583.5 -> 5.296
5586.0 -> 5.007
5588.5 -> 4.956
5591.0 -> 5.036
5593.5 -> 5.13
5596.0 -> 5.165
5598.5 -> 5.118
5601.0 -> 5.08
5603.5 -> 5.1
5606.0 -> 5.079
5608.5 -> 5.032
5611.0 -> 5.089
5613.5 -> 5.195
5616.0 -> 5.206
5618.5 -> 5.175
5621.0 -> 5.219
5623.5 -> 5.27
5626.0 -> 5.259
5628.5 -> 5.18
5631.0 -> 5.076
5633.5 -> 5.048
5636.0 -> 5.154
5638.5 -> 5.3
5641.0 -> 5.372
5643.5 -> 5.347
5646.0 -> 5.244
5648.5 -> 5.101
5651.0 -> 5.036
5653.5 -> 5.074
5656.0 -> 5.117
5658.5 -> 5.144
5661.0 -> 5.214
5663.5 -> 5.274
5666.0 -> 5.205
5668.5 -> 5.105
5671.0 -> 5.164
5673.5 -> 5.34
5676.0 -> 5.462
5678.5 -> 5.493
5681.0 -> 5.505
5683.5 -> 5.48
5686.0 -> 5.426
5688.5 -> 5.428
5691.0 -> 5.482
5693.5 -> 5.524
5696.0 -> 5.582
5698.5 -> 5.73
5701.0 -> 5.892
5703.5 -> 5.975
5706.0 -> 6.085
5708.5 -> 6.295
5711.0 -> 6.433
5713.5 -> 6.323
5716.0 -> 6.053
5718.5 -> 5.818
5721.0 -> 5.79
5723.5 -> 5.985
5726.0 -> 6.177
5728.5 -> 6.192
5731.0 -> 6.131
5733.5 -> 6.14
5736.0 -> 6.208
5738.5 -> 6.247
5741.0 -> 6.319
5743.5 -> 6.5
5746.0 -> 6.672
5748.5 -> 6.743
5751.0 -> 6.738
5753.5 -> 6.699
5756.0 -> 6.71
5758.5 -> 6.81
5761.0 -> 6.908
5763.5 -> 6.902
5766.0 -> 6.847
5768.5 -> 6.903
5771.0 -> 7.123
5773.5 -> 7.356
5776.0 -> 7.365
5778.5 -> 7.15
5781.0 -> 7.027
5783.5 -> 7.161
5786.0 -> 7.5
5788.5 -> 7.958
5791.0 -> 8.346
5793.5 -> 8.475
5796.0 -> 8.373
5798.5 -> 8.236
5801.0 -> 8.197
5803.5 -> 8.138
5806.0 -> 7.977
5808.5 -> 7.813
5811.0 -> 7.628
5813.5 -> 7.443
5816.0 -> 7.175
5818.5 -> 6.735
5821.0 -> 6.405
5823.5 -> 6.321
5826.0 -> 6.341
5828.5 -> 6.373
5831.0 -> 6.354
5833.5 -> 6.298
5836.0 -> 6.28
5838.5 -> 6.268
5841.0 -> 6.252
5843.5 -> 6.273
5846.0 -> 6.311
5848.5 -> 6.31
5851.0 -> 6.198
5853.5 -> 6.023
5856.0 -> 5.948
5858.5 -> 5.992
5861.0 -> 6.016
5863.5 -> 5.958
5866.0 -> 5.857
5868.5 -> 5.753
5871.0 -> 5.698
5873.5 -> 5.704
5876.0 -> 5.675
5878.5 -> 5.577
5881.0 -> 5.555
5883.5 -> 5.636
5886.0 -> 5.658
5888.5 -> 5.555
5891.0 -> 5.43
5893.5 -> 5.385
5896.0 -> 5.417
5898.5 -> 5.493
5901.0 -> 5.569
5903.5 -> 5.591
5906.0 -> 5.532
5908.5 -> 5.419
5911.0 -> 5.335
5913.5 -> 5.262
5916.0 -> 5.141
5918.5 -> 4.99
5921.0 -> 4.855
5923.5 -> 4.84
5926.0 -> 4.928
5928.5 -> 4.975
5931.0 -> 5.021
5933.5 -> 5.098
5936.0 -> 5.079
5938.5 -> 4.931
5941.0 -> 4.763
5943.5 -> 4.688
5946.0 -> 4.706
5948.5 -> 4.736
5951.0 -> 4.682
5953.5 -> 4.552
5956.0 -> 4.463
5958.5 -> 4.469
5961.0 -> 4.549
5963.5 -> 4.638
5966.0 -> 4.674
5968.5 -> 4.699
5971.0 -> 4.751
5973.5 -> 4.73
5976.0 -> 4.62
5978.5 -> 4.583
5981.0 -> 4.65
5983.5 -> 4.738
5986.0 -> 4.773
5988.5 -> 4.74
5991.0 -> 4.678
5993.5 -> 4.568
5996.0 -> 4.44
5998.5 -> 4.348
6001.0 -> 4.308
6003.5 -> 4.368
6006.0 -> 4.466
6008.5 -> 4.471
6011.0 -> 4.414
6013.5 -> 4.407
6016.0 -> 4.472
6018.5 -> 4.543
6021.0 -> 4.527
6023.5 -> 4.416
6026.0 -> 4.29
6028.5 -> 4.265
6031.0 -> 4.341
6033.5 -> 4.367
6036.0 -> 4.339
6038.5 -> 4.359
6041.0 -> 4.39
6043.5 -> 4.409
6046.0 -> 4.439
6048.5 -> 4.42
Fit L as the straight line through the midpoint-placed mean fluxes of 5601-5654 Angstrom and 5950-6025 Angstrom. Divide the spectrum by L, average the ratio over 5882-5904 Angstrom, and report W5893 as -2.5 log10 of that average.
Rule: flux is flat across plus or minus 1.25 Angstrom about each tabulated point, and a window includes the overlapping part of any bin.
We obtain -0.17 mag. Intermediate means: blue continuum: 5.17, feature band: 5.52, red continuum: 4.56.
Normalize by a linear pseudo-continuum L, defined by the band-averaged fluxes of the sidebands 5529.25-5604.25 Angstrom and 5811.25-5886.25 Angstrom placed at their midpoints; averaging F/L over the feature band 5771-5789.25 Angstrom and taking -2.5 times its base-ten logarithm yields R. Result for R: -0.23 mag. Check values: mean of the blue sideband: 5.18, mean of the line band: 7.33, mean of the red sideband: 6.17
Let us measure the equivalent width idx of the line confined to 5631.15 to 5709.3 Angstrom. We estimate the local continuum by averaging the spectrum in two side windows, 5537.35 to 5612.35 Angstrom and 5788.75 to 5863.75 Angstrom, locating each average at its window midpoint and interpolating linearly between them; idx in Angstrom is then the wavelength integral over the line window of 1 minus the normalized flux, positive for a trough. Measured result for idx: 5.8 Angstrom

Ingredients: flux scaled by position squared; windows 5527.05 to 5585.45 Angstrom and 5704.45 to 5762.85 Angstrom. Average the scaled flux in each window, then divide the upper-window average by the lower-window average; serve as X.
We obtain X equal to 1.30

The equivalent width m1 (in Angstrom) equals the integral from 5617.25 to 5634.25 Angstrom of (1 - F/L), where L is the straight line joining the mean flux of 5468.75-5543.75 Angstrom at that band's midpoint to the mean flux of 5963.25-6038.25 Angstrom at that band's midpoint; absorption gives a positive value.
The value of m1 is -0.57 Angstrom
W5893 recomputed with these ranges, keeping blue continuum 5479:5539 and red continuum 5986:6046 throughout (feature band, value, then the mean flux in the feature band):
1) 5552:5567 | 0.00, 5.12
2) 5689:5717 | -0.21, 5.93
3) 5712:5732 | -0.24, 6.06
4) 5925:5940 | -0.10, 5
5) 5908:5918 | -0.15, 5.26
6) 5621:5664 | -0.04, 5.19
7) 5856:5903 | -0.22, 5.67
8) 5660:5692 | -0.09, 5.35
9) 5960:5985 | -0.04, 4.67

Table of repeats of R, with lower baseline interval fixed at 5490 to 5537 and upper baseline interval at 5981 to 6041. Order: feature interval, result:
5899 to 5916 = -0.177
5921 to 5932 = -0.078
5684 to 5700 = -0.126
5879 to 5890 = -0.201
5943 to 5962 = -0.013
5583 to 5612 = -0.005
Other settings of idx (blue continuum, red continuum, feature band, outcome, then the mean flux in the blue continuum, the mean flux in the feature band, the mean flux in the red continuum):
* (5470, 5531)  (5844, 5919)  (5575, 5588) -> -0.6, 5.18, 5.52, 5.68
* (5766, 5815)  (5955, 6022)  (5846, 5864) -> 1.5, 7.67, 6.09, 4.56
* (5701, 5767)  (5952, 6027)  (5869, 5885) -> -0.9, 6.36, 5.65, 4.55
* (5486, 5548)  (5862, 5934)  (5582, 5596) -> 0.2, 5.14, 5.1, 5.42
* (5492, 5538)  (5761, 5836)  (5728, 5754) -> 1.7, 5.19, 6.42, 7.28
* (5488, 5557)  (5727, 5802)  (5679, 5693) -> 2.1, 5.13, 5.47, 7.06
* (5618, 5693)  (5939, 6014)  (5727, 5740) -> -2.8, 5.26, 6.19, 4.59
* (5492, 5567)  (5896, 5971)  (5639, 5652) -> -0.4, 5.14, 5.23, 4.96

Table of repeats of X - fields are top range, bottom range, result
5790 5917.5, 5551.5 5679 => 1.32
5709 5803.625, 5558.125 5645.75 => 1.40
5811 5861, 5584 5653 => 1.34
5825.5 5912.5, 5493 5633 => 1.26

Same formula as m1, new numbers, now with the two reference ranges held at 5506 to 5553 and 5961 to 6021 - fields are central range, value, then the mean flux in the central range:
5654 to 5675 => -0.97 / 5.19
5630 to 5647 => -0.77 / 5.22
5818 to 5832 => -4.80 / 6.41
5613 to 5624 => -0.41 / 5.21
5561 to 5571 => -0.17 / 5.17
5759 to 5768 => -3.78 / 6.88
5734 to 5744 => -2.91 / 6.29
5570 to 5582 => -1.26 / 5.6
